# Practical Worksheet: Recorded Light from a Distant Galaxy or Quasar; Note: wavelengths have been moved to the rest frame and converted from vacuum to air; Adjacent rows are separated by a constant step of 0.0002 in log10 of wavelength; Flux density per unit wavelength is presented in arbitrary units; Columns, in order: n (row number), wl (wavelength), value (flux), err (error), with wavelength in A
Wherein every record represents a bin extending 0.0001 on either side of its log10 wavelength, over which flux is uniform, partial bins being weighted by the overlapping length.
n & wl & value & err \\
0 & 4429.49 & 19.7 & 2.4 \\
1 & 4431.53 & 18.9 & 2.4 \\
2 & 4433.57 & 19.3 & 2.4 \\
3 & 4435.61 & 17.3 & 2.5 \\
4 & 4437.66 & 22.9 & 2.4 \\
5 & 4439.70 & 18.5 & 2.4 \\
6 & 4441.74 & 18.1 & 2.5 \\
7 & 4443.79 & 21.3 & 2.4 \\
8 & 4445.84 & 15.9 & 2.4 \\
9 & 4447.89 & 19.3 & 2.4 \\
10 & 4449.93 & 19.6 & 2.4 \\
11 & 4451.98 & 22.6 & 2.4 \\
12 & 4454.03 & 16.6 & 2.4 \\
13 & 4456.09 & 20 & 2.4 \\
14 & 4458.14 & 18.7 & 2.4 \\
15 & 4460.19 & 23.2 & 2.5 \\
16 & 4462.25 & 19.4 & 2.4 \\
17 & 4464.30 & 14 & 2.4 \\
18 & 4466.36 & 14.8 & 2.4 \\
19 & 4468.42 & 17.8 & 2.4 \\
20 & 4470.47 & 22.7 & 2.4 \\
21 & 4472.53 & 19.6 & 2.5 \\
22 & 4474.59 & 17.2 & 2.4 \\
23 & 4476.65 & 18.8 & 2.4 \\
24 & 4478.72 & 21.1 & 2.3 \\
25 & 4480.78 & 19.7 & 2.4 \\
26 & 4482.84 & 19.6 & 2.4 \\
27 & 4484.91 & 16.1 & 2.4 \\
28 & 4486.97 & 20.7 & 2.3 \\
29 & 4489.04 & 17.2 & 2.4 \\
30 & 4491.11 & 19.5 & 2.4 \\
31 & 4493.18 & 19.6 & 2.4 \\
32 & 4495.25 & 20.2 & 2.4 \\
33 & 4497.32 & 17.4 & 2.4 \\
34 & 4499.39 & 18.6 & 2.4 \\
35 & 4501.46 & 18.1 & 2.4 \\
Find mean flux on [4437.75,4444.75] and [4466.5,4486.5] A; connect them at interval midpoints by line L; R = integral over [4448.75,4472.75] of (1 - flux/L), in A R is 0.4 A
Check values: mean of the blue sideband 19.8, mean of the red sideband 19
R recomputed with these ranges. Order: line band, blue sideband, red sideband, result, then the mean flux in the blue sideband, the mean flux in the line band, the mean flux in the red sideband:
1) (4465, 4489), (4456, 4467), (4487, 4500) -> -0.22 A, 18.3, 18.8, 18.9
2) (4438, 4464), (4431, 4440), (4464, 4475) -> -0.83 A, 19.5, 19.4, 18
